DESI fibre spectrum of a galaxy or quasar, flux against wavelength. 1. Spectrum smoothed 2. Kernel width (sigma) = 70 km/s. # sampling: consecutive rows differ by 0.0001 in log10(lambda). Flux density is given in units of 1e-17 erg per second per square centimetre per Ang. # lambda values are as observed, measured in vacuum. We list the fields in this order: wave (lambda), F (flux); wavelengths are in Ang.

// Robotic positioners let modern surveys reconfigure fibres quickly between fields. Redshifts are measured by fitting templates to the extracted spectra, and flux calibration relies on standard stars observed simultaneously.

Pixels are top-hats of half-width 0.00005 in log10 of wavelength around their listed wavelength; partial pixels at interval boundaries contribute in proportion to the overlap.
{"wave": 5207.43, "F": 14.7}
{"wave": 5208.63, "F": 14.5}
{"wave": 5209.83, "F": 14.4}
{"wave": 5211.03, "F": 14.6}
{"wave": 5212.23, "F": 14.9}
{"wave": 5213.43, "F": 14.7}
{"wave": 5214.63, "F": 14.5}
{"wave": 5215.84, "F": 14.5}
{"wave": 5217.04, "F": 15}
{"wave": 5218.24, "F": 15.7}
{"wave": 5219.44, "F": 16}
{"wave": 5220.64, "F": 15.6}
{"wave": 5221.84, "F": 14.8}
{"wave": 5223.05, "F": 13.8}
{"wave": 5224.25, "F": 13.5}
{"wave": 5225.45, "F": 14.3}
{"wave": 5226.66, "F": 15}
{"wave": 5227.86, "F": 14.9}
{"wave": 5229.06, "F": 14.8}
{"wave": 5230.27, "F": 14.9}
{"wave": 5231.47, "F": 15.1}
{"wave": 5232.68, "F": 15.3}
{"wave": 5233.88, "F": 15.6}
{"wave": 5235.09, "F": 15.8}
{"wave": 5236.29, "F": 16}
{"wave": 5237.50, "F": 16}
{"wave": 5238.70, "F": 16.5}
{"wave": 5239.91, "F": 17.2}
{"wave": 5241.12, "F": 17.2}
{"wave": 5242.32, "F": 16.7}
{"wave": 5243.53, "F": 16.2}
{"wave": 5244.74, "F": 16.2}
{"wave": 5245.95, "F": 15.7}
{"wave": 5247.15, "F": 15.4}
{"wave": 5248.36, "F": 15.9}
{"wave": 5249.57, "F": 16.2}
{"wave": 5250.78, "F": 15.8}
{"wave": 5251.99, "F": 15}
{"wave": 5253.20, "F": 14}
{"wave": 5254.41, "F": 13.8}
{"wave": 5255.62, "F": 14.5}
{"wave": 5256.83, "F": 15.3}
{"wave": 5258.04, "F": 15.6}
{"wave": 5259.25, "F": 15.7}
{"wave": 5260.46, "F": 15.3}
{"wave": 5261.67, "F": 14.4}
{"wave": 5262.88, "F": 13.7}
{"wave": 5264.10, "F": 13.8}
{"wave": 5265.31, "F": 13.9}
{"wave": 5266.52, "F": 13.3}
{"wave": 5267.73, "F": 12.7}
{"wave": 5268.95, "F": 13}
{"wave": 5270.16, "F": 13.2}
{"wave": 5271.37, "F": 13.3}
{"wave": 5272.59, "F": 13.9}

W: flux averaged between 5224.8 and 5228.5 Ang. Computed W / 14.7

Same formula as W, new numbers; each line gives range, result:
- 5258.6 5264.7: 14.6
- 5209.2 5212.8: 14.6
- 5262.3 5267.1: 13.7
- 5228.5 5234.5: 15.1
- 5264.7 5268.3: 13.3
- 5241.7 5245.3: 16.4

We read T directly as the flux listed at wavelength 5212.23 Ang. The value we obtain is 14.9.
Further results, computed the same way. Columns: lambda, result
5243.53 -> 16.2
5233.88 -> 15.6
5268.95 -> 13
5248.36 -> 15.9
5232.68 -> 15.3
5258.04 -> 15.6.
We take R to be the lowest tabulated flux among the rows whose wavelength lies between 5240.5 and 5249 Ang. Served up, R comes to 15.4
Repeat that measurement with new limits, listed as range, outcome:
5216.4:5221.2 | 15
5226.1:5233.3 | 14.8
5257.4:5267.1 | 13.3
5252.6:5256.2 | 13.8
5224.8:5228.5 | 14.3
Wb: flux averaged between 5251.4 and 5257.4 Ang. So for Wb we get 14.5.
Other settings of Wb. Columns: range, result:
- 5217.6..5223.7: 15.2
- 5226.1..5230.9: 14.9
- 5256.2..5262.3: 15.3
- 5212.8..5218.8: 14.9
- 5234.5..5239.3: 16.1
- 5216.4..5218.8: 15.3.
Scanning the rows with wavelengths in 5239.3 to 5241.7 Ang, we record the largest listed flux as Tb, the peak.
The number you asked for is 17.2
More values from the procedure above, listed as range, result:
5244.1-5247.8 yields 16.2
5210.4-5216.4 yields 14.9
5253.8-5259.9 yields 15.7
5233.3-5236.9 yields 16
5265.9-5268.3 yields 13.3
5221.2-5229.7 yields 15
